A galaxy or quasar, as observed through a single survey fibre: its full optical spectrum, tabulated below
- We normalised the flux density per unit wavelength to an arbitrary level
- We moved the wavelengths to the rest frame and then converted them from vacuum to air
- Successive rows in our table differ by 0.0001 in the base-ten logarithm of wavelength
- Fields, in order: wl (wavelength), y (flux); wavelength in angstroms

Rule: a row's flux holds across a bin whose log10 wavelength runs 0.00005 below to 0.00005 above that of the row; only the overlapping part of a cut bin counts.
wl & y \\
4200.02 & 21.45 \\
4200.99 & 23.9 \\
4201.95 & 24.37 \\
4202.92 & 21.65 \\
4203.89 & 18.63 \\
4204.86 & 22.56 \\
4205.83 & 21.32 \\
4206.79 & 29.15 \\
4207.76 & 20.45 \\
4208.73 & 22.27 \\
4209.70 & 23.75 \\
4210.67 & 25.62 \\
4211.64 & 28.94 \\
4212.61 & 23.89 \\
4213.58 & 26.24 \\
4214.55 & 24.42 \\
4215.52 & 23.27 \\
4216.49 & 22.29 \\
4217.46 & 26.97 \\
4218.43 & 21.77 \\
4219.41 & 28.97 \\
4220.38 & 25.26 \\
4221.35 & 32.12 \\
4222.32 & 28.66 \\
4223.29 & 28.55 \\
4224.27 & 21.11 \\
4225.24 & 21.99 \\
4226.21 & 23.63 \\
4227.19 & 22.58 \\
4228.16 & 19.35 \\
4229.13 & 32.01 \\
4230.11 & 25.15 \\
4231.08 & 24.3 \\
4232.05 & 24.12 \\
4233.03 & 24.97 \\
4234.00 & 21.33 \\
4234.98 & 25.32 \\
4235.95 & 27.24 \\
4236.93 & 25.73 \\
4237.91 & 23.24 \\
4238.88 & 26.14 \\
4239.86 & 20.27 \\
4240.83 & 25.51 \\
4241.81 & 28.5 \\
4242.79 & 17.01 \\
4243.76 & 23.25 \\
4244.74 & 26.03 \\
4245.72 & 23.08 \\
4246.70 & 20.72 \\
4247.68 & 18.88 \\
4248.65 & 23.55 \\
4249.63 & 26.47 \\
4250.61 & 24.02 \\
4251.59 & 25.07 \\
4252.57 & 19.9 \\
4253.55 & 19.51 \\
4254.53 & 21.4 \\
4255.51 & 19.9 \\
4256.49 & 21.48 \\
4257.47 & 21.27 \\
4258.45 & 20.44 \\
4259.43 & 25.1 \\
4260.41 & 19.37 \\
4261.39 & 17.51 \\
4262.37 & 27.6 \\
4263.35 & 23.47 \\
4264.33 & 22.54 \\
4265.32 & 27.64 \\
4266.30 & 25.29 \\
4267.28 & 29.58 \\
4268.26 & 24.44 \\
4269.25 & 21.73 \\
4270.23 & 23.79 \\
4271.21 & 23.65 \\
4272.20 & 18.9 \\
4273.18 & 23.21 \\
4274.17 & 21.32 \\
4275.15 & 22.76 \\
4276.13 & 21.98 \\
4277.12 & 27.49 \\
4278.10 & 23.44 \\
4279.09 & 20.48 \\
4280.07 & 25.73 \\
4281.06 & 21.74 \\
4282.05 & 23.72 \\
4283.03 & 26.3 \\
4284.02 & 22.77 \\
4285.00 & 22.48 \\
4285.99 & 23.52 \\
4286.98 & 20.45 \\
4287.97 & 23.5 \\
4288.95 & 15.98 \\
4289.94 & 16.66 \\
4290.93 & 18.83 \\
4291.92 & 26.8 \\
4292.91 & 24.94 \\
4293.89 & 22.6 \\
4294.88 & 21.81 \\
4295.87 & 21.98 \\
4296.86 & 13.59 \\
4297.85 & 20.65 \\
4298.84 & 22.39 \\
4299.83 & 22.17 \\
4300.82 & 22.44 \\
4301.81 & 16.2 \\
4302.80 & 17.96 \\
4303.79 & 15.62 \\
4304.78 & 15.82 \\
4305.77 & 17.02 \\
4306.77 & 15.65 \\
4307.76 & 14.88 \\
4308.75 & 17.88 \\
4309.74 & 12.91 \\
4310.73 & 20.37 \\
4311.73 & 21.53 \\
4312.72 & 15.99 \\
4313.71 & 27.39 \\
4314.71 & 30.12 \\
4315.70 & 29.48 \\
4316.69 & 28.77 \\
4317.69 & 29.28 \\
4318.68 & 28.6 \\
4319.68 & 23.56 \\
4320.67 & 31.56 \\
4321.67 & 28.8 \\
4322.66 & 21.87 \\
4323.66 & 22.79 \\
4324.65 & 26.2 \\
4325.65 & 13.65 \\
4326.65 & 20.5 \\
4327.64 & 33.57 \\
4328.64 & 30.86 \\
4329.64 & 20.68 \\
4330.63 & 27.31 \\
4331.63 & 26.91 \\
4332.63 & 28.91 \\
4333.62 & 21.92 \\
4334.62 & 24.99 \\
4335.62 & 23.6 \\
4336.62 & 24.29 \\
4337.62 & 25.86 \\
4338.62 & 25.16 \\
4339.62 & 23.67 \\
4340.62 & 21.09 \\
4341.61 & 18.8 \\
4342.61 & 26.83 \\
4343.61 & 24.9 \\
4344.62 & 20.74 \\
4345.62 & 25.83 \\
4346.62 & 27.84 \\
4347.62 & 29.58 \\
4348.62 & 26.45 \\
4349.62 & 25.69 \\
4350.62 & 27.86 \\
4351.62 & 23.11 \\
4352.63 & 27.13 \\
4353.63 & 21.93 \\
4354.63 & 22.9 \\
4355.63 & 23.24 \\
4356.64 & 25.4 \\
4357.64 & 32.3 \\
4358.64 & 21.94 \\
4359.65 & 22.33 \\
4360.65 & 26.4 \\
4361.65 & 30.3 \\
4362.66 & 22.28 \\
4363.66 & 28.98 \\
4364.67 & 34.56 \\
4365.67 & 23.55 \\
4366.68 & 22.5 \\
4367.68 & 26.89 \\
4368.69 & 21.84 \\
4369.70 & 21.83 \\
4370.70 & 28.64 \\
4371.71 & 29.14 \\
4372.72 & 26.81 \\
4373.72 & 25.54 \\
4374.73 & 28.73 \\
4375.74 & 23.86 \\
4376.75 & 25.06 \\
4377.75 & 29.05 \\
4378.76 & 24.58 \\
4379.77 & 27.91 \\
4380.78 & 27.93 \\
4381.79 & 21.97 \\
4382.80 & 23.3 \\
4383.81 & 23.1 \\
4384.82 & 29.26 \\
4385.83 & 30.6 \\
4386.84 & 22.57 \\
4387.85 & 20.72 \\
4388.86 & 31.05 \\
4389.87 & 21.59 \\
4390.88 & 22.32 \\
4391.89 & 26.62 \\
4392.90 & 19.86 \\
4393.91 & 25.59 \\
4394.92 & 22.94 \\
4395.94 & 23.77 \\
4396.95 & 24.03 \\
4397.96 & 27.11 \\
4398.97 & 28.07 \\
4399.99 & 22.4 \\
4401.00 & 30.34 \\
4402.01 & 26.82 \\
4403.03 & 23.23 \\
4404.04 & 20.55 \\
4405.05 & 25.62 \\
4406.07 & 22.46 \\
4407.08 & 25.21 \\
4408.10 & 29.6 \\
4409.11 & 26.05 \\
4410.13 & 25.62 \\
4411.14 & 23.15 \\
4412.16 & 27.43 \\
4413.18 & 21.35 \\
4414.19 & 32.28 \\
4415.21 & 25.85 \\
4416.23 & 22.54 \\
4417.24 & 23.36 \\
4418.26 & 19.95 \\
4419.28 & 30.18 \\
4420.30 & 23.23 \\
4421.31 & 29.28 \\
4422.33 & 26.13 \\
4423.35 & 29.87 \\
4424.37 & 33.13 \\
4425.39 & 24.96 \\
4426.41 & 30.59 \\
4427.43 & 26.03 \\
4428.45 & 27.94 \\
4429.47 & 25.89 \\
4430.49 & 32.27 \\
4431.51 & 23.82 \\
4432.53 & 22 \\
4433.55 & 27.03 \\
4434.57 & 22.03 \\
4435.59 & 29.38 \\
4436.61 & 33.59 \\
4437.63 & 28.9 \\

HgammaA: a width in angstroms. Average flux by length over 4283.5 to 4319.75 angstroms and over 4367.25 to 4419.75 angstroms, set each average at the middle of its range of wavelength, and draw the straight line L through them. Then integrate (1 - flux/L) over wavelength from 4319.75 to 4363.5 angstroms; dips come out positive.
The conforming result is -4.1 angstroms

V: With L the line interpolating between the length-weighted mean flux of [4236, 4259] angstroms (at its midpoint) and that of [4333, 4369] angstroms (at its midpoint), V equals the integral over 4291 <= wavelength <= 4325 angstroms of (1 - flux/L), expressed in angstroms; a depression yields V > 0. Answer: 3.0 angstroms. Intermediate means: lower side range 22.8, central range 22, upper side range 25.1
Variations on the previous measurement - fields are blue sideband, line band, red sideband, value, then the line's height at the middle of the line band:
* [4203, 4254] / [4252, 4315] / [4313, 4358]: 8.5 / 24.8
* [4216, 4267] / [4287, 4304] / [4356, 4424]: 2.9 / 24.5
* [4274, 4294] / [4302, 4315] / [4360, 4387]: 2.8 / 23.6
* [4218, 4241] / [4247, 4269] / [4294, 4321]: 0.7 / 23.6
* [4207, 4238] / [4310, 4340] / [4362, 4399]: 0.1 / 25.3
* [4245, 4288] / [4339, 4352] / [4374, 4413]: -0.2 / 24.3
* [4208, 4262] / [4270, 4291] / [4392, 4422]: 1.6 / 24.1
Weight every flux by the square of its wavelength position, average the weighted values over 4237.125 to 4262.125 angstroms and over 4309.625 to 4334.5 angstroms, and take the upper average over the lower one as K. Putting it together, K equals 1.16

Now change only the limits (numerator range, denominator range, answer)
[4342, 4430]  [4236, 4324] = 1.20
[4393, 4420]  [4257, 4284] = 1.15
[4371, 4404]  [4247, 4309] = 1.24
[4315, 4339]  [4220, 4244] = 1.09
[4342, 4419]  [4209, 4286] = 1.13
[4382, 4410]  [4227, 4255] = 1.14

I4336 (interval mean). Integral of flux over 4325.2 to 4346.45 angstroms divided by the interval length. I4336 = 24.4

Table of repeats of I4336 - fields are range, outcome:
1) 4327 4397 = 25.4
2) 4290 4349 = 23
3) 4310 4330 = 25.2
